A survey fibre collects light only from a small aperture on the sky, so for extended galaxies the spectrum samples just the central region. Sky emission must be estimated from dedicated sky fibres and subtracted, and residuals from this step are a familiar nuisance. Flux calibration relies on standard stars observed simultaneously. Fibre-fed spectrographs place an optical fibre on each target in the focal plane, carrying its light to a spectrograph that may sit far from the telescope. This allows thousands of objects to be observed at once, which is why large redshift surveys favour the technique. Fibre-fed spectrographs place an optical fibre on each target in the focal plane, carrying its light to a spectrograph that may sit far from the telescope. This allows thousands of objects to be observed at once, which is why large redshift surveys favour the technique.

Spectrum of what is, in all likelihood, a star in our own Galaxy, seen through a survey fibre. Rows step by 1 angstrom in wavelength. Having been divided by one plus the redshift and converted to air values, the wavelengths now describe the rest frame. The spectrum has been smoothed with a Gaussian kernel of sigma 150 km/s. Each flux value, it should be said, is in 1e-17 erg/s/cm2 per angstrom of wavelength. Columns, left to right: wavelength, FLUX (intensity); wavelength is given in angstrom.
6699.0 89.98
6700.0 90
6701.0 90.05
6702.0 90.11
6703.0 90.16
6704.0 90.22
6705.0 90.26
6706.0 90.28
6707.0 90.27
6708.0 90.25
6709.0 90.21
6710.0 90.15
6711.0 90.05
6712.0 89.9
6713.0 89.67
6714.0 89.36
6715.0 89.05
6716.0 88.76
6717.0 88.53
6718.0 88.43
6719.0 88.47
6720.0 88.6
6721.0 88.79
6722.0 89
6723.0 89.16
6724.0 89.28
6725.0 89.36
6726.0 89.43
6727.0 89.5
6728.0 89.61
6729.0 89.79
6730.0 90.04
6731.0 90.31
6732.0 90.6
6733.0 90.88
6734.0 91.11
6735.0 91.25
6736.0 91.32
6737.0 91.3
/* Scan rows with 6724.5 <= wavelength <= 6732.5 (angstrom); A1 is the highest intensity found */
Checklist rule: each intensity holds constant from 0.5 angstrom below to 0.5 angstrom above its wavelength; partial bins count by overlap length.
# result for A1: 90.6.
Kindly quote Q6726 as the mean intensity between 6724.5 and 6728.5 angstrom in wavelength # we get 89.5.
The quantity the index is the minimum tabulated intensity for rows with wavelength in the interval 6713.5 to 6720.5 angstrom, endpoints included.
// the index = 88.43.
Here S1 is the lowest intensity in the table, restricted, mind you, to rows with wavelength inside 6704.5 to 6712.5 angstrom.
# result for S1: 89.9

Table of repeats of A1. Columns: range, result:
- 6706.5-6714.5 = 90.27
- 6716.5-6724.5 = 89.28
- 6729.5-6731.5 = 90.31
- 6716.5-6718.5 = 88.53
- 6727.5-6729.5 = 89.79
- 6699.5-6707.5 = 90.28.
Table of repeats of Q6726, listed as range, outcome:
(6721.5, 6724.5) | 89.1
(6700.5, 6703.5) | 90.1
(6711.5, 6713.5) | 89.8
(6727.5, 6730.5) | 89.8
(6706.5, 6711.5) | 90.2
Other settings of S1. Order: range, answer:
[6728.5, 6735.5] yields 89.79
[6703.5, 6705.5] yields 90.22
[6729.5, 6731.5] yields 90.04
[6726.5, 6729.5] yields 89.5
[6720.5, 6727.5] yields 88.79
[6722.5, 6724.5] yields 89.16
